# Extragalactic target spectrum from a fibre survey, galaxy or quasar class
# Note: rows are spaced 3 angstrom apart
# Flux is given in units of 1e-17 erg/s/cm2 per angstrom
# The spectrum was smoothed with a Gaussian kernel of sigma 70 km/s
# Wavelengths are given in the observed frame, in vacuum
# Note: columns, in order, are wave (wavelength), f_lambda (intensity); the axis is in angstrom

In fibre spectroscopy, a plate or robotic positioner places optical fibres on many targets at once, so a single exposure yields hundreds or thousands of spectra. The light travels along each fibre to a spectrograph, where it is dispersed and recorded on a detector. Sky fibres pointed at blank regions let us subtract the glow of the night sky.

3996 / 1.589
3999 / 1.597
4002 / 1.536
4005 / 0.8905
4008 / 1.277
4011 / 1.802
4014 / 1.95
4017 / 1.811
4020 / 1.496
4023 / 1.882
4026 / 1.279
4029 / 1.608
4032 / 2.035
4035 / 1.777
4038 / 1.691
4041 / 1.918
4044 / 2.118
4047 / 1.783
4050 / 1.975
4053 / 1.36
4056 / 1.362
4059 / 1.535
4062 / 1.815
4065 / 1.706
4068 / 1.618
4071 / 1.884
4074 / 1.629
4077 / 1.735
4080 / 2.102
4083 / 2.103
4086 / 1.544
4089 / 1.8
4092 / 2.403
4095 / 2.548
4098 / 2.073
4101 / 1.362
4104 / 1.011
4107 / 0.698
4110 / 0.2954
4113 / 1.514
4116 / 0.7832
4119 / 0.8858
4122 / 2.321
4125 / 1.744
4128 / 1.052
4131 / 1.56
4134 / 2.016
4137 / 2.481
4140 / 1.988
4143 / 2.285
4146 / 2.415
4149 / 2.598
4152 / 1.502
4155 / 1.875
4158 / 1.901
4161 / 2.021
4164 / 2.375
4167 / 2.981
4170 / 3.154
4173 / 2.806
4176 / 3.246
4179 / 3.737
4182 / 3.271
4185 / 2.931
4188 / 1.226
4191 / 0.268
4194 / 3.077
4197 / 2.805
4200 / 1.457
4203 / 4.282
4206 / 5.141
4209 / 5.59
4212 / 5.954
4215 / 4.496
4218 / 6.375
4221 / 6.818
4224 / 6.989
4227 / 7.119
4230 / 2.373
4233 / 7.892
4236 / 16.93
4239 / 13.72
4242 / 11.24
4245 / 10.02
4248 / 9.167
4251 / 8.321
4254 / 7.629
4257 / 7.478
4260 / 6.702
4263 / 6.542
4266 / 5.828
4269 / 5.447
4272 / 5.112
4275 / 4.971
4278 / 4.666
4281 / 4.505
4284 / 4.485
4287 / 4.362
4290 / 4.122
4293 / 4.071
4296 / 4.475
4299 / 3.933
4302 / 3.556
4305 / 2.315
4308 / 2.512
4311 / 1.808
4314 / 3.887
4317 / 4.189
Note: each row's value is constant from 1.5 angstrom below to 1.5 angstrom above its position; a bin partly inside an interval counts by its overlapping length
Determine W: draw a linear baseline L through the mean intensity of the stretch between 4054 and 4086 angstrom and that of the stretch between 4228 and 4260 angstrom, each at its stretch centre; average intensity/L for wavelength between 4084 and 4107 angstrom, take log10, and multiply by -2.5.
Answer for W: 0.50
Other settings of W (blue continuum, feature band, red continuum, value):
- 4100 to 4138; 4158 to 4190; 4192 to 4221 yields 0.202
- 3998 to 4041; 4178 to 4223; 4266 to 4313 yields -0.168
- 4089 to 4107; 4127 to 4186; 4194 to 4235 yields 0.418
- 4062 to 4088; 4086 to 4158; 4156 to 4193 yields 0.239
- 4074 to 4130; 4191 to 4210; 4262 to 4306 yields -0.061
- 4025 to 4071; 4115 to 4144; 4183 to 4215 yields 0.452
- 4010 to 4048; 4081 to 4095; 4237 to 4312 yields 0.347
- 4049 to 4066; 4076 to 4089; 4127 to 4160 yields -0.089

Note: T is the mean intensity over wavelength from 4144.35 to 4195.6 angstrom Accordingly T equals 2.43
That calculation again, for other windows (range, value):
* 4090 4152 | 1.7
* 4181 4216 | 3.36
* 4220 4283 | 7.58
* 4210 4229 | 6.17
